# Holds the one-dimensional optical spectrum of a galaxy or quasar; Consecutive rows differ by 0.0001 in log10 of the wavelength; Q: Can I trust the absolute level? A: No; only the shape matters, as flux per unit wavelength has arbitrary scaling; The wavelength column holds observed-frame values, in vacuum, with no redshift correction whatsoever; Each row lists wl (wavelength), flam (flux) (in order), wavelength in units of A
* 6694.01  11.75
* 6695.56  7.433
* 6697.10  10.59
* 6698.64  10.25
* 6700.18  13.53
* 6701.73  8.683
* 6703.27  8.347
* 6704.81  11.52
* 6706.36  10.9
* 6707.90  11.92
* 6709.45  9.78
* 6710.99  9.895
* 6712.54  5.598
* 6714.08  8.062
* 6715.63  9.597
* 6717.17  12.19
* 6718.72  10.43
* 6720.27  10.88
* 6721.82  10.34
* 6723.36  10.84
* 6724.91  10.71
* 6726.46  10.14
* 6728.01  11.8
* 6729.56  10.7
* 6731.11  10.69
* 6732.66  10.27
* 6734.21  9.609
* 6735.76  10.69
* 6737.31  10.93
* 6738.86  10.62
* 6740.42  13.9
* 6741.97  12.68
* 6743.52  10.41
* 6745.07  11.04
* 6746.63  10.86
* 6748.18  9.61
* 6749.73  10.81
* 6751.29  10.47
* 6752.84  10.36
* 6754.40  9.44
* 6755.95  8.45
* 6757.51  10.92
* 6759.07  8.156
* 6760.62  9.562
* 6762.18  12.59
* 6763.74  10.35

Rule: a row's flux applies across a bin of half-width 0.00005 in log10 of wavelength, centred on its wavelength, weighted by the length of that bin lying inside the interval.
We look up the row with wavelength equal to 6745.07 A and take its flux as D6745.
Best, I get 11.04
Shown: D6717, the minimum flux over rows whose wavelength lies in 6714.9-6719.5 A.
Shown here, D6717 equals 9.597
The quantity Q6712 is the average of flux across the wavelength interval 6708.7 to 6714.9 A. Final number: 8.34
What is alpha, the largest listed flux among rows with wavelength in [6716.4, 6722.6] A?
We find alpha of 12.19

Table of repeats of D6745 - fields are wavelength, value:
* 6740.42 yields 13.9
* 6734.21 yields 9.609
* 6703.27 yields 8.347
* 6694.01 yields 11.75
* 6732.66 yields 10.27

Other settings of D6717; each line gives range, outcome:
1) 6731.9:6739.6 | 9.609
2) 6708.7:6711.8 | 9.78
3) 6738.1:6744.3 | 10.41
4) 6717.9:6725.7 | 10.34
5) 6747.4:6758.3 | 8.45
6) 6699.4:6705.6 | 8.347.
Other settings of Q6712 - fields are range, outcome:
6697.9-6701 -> 11.8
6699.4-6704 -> 10.2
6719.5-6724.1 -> 10.7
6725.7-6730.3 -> 10.9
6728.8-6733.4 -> 10.6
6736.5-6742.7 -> 12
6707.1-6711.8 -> 10.5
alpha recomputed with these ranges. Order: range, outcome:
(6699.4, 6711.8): 13.53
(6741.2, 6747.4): 12.68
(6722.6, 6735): 11.8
